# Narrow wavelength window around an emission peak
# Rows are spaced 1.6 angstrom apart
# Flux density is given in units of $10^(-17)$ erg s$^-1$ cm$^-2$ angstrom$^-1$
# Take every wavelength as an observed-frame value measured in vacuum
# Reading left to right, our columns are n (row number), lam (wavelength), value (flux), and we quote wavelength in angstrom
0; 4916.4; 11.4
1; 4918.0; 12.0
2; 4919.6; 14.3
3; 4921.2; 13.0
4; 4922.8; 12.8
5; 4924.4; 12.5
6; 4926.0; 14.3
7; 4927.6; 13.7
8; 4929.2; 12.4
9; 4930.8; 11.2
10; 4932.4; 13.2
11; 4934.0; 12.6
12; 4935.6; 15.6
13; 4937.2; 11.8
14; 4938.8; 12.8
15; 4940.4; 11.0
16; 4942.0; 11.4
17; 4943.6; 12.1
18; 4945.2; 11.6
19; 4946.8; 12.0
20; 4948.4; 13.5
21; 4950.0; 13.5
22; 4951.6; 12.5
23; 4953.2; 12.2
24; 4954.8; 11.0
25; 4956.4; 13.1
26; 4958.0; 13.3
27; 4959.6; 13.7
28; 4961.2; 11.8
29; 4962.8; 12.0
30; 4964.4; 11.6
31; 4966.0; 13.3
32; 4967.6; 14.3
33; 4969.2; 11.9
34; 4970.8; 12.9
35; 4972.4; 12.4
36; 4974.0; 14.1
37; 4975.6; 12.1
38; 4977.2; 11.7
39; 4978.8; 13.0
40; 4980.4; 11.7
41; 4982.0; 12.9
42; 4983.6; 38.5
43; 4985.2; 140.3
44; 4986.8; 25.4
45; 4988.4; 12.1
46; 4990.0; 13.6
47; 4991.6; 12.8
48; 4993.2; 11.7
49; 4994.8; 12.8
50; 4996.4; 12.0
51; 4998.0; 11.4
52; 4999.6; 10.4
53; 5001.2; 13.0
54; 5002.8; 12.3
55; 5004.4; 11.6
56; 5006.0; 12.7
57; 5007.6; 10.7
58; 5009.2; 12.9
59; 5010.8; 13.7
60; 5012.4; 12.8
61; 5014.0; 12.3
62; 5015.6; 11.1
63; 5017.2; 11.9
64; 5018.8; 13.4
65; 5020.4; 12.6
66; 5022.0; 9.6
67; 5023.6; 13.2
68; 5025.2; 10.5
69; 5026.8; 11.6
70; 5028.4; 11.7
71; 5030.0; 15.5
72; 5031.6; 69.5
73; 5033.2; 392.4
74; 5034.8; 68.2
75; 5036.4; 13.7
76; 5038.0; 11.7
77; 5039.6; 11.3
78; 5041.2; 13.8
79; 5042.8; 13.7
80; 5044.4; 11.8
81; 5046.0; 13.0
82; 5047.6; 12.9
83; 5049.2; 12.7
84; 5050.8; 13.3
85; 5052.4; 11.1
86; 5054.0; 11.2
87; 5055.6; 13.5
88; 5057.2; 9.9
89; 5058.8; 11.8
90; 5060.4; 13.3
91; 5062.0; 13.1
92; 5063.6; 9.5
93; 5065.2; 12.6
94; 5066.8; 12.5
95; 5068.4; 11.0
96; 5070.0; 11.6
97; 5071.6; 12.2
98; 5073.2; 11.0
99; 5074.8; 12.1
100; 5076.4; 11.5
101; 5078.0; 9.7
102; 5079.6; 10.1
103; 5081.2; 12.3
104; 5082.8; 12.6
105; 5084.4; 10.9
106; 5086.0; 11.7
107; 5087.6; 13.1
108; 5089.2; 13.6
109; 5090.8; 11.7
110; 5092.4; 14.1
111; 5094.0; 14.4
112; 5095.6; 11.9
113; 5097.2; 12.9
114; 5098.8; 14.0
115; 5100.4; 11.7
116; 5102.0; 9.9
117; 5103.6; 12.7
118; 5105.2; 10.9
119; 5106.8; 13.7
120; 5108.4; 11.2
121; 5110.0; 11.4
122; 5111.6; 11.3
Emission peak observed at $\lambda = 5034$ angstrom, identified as [O III] 5007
